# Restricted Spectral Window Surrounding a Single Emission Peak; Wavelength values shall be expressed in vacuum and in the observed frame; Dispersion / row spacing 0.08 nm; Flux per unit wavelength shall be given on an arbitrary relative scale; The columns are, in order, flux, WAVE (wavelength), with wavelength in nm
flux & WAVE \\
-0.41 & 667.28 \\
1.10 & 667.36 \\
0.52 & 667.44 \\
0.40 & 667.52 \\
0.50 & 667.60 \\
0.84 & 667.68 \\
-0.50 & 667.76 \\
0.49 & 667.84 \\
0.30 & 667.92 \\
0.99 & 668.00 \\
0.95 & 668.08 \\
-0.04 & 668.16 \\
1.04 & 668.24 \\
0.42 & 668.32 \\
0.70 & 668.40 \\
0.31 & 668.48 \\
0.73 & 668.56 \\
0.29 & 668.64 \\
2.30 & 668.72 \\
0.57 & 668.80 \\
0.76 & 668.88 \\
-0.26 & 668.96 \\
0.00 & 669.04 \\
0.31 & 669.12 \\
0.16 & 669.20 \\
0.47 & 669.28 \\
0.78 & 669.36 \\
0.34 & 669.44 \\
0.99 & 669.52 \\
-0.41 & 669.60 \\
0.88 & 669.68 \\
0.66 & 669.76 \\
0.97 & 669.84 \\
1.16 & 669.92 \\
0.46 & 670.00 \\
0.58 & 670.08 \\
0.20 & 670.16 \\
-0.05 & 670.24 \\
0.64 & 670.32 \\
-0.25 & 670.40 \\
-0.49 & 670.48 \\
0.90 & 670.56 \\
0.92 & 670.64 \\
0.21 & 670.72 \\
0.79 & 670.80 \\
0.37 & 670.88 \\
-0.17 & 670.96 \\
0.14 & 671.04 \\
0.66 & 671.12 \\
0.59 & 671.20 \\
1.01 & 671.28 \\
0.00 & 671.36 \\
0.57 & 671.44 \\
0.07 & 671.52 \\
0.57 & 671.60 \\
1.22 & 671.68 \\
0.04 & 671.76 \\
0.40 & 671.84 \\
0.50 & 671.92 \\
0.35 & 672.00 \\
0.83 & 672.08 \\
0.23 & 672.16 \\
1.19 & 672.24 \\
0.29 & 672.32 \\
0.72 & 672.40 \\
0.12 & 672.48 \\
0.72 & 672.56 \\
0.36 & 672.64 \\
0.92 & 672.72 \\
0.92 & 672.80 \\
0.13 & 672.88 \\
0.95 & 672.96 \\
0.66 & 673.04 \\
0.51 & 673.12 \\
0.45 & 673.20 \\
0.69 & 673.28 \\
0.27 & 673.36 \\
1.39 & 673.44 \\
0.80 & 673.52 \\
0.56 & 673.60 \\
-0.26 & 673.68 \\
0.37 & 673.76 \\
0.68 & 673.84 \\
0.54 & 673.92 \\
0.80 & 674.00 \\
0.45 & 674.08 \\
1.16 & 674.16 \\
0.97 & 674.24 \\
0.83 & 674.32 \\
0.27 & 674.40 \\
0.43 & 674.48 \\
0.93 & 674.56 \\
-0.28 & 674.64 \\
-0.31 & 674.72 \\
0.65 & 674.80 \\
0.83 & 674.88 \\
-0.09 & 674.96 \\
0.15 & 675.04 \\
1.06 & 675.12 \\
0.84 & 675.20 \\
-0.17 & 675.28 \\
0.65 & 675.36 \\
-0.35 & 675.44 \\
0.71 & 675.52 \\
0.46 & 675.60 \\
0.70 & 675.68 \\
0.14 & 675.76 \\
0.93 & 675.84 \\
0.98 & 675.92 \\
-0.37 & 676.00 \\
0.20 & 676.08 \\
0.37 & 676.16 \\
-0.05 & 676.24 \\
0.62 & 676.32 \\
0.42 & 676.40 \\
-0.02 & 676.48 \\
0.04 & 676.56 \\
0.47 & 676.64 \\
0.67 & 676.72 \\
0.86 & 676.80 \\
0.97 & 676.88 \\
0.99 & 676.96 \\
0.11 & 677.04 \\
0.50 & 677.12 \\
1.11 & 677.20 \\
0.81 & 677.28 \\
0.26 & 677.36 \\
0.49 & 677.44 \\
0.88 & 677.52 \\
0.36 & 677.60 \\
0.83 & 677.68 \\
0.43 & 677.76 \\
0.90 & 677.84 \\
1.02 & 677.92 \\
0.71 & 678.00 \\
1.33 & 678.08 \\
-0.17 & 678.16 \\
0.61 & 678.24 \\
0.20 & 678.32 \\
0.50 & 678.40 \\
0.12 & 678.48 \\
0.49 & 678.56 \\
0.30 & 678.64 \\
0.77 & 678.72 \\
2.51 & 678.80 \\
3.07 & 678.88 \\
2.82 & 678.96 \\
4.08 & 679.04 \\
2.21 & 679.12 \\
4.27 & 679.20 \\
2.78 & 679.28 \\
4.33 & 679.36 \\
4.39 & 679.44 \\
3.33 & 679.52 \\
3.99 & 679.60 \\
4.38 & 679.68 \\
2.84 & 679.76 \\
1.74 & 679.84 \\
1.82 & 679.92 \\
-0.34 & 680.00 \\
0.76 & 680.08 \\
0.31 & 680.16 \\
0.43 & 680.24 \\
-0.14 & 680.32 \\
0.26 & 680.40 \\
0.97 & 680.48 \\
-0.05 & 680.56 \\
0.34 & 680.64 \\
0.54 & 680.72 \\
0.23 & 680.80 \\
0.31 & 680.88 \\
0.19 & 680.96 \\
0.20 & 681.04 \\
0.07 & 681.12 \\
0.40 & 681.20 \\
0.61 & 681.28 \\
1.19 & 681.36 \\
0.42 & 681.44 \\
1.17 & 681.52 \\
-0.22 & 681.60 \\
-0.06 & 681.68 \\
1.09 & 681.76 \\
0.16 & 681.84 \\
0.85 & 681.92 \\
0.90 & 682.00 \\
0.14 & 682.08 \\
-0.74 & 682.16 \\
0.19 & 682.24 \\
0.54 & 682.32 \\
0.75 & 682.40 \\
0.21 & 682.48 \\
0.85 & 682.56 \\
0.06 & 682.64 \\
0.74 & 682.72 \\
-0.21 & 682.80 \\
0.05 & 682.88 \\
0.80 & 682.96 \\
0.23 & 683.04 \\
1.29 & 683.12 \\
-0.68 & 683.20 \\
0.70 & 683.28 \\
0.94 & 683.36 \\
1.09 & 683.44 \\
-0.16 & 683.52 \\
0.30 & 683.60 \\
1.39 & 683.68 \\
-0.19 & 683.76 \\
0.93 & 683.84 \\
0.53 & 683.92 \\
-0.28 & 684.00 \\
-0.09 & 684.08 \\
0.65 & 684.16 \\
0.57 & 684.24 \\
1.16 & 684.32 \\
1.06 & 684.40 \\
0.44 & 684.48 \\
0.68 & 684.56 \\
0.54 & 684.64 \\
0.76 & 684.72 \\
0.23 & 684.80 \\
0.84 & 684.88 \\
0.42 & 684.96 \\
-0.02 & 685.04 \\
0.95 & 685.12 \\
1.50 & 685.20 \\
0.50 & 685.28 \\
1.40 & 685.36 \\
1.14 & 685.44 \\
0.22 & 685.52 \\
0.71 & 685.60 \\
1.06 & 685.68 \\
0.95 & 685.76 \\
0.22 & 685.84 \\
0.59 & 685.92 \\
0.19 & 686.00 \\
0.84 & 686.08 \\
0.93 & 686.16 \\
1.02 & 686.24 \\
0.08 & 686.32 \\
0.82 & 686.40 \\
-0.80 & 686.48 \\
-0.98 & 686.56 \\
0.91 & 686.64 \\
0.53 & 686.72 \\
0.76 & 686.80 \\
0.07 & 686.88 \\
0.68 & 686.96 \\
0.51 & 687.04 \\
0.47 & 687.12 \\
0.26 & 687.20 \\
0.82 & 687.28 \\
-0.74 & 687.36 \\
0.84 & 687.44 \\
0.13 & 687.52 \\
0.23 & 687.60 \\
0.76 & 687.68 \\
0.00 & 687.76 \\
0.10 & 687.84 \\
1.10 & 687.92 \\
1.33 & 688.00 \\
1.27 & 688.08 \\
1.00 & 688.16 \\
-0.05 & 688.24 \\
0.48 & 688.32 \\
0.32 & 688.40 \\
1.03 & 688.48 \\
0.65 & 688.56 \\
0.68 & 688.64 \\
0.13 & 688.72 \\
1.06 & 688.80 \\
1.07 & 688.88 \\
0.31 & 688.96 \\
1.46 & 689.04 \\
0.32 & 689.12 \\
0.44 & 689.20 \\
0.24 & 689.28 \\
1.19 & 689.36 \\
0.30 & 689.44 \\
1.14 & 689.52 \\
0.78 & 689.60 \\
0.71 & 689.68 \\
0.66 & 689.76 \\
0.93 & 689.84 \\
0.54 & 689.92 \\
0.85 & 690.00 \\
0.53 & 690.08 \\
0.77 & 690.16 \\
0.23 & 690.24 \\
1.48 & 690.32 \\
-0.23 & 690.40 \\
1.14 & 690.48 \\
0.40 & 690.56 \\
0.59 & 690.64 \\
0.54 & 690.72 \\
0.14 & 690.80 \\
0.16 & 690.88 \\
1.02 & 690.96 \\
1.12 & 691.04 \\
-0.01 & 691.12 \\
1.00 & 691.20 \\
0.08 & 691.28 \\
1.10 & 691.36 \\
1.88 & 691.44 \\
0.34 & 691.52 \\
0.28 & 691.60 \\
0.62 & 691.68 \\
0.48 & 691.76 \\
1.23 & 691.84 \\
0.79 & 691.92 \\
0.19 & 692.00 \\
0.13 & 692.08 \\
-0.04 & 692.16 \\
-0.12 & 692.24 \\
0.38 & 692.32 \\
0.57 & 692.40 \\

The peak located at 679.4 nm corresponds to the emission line [O II]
